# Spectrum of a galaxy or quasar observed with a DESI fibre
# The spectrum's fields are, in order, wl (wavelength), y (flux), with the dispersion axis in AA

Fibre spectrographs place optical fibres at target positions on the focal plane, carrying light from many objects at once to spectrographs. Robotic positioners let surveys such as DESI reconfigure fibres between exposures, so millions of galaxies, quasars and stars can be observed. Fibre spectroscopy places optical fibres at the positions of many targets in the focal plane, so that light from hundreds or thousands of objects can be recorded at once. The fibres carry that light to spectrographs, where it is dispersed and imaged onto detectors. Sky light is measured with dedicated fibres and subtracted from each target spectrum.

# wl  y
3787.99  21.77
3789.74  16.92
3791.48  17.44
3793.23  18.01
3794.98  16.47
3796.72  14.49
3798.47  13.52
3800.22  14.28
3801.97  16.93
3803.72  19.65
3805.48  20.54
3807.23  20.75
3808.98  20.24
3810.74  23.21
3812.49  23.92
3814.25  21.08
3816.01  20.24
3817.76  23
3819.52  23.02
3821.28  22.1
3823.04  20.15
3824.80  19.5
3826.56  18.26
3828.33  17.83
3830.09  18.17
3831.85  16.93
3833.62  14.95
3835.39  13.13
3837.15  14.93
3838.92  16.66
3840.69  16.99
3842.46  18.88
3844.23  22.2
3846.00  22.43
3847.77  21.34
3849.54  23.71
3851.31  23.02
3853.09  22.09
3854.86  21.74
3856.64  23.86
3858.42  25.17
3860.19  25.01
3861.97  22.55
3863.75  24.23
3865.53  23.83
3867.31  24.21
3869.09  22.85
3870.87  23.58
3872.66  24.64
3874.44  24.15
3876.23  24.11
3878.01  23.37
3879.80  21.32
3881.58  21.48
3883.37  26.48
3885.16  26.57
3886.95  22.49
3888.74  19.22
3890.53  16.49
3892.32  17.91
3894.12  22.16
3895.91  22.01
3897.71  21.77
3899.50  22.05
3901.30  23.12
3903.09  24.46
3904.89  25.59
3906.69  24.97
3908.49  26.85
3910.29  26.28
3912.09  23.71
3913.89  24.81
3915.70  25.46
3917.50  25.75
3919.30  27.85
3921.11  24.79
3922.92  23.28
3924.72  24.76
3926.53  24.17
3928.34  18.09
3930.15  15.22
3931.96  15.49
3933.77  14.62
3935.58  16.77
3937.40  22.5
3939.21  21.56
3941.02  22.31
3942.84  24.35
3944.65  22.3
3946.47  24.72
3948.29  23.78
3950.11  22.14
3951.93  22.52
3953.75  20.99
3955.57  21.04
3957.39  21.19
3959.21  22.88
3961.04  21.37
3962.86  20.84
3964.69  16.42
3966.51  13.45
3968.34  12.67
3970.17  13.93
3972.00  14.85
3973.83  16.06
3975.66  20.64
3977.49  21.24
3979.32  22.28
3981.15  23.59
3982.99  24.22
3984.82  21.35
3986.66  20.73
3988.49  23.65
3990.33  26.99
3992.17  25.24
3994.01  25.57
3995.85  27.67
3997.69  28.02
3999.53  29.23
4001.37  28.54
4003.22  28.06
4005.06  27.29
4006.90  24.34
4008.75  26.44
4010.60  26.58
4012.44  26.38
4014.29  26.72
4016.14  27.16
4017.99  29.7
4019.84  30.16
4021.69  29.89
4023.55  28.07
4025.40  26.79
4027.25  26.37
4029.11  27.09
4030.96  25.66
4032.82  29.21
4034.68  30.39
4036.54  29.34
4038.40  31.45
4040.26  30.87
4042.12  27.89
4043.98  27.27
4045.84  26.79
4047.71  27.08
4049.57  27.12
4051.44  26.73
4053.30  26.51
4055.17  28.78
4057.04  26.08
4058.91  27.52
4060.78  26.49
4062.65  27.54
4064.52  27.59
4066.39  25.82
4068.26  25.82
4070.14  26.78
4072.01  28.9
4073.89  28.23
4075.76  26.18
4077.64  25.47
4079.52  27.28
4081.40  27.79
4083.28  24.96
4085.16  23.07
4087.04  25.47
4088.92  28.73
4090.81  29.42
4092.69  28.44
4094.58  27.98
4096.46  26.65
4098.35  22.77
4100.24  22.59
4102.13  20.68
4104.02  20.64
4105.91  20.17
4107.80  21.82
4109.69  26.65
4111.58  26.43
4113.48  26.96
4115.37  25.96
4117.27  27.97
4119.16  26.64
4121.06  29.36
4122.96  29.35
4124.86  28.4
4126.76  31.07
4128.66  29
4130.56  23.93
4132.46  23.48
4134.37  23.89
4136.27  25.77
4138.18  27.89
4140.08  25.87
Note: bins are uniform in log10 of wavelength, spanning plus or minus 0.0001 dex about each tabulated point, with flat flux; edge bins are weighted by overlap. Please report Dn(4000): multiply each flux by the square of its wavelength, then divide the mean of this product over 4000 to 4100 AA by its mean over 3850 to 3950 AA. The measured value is 1.29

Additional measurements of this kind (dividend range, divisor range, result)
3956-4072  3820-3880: 1.30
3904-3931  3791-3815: 1.37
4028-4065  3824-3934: 1.38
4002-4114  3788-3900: 1.44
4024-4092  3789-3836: 1.65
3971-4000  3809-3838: 1.29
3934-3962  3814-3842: 1.26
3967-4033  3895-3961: 1.13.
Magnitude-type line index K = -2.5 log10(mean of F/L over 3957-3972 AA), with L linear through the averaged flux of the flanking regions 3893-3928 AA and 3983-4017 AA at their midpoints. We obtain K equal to 0.40 mag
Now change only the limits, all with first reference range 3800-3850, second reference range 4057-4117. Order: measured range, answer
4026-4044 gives -0.163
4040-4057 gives -0.105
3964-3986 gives 0.248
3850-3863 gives -0.154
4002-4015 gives -0.113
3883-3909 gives -0.071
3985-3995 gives -0.032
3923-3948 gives 0.076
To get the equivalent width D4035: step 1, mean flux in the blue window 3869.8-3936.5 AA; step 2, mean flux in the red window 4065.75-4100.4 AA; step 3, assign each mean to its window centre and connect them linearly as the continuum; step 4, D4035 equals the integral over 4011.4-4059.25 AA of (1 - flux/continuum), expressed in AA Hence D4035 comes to -4.7 AA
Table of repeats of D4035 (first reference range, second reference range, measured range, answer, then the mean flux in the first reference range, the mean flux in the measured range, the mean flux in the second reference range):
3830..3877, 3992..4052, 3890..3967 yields 6.88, 21.4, 22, 27.8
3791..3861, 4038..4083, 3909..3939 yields 0.90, 19.7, 22.1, 27.3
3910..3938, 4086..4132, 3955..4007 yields 2.53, 22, 22.2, 26.1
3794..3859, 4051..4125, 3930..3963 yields 2.40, 19.6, 21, 26.2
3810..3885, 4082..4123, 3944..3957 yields 0.37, 21.5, 22.4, 25.5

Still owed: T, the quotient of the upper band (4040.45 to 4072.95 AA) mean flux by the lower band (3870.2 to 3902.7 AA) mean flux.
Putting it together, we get 1.2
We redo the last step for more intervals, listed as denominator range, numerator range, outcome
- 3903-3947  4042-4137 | 1.16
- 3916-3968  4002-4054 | 1.31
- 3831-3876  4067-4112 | 1.19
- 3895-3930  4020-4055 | 1.17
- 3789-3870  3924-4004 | 1.08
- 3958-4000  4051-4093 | 1.26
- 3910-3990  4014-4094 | 1.30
